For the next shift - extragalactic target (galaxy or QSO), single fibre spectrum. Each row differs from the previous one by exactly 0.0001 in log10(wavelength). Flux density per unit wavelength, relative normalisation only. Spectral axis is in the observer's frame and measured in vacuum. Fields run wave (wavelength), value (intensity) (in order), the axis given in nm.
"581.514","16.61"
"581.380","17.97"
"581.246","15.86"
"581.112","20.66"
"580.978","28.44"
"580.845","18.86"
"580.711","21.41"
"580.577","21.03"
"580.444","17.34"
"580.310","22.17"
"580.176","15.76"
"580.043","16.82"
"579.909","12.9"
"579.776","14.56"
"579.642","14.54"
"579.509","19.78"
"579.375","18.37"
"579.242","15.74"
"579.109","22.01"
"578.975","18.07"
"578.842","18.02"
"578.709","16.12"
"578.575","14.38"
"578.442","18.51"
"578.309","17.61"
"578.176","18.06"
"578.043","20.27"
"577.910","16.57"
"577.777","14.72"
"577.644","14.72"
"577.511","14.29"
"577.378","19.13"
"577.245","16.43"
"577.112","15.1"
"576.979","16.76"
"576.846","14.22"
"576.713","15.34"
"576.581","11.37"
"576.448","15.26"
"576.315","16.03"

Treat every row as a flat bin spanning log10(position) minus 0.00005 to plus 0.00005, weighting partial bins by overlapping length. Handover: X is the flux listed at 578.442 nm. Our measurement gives 18.51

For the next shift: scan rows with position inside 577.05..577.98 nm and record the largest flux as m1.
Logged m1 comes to 19.13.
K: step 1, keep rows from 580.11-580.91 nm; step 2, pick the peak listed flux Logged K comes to 22.17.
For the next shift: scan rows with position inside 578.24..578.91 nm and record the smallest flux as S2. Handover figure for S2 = 14.38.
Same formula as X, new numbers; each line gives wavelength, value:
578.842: 18.02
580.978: 28.44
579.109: 22.01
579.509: 19.78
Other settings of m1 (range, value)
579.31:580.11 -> 19.78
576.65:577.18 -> 16.76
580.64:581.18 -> 28.44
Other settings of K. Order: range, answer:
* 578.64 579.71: 22.01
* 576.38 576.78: 15.34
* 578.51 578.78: 16.12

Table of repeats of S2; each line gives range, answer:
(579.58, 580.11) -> 12.9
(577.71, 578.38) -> 14.72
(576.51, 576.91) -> 11.37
